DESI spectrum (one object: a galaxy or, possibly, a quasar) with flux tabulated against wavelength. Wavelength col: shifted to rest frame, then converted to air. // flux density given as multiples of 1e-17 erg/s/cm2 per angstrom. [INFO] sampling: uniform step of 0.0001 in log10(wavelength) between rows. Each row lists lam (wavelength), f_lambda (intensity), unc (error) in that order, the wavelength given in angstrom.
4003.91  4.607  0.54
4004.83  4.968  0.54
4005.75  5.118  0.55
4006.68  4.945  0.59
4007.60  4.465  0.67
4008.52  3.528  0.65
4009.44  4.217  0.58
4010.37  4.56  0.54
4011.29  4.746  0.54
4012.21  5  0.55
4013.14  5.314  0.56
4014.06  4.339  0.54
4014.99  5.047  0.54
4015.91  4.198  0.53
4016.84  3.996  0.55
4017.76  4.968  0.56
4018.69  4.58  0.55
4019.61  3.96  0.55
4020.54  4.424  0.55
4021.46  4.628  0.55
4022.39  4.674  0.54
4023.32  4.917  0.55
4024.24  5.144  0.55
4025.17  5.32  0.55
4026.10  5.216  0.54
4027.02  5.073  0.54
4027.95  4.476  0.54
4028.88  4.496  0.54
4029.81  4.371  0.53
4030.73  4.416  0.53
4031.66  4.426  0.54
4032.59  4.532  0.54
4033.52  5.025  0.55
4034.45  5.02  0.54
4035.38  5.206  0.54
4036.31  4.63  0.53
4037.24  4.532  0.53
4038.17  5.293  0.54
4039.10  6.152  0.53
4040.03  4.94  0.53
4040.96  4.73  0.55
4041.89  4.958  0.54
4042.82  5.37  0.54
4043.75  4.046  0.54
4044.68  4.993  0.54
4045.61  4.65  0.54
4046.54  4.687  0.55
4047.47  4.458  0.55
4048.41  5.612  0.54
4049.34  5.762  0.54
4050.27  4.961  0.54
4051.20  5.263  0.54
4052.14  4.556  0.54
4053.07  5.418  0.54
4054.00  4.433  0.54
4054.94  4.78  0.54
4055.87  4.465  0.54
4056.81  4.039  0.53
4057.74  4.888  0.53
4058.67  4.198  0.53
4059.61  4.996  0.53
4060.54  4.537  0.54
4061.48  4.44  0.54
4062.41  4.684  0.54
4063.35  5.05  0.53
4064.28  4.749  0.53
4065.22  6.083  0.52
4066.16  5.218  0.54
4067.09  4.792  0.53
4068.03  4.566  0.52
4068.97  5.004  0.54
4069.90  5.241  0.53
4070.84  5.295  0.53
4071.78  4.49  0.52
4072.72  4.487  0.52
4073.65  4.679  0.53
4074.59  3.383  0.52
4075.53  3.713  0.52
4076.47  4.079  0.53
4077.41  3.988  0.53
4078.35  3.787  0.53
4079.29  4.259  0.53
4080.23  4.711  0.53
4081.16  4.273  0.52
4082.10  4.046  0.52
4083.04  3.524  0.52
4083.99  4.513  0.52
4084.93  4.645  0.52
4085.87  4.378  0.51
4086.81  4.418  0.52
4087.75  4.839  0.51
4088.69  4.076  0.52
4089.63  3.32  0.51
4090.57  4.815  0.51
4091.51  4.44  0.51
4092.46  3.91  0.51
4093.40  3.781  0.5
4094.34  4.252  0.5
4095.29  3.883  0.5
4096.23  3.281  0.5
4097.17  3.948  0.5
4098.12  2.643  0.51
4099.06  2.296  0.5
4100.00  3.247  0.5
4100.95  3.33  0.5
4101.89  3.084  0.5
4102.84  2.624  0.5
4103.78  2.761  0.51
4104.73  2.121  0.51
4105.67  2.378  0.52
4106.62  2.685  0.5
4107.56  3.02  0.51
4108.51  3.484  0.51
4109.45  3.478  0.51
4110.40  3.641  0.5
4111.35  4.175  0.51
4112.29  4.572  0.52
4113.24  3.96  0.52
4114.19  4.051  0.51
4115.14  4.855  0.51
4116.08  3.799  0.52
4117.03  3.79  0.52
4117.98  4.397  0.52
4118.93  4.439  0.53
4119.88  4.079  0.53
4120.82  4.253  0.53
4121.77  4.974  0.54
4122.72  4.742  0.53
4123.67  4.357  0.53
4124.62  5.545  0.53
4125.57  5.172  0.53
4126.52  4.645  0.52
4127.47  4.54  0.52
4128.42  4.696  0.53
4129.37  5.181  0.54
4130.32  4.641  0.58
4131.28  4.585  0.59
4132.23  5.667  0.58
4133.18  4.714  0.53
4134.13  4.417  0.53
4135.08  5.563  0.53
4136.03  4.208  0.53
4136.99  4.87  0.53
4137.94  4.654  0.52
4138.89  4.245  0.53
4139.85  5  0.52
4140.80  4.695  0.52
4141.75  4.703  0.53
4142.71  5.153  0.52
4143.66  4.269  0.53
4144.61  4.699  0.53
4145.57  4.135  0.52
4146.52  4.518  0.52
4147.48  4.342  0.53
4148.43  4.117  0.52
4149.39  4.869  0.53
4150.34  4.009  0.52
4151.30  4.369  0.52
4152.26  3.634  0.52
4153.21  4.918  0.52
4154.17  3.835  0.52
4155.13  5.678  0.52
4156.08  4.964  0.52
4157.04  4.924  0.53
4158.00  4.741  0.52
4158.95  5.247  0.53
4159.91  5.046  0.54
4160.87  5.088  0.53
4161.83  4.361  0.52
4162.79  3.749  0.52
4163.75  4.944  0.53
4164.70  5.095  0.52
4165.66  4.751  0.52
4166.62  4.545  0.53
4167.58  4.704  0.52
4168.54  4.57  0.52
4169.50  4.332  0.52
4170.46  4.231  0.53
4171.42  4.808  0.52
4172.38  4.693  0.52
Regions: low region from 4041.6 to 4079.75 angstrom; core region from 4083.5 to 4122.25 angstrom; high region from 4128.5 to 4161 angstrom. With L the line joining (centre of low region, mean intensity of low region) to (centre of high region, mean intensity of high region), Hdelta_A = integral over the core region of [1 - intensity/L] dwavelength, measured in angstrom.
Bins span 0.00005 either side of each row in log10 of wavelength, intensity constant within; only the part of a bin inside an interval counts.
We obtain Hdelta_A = 7.7 angstrom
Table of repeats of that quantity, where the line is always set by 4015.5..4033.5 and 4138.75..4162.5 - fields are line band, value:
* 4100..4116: 4.3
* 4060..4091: 0.9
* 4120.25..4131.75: -0.4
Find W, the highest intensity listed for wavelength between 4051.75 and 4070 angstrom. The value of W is 6.083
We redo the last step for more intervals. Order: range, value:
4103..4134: 5.667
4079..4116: 4.855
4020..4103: 6.152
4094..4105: 4.252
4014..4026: 5.32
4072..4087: 4.711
